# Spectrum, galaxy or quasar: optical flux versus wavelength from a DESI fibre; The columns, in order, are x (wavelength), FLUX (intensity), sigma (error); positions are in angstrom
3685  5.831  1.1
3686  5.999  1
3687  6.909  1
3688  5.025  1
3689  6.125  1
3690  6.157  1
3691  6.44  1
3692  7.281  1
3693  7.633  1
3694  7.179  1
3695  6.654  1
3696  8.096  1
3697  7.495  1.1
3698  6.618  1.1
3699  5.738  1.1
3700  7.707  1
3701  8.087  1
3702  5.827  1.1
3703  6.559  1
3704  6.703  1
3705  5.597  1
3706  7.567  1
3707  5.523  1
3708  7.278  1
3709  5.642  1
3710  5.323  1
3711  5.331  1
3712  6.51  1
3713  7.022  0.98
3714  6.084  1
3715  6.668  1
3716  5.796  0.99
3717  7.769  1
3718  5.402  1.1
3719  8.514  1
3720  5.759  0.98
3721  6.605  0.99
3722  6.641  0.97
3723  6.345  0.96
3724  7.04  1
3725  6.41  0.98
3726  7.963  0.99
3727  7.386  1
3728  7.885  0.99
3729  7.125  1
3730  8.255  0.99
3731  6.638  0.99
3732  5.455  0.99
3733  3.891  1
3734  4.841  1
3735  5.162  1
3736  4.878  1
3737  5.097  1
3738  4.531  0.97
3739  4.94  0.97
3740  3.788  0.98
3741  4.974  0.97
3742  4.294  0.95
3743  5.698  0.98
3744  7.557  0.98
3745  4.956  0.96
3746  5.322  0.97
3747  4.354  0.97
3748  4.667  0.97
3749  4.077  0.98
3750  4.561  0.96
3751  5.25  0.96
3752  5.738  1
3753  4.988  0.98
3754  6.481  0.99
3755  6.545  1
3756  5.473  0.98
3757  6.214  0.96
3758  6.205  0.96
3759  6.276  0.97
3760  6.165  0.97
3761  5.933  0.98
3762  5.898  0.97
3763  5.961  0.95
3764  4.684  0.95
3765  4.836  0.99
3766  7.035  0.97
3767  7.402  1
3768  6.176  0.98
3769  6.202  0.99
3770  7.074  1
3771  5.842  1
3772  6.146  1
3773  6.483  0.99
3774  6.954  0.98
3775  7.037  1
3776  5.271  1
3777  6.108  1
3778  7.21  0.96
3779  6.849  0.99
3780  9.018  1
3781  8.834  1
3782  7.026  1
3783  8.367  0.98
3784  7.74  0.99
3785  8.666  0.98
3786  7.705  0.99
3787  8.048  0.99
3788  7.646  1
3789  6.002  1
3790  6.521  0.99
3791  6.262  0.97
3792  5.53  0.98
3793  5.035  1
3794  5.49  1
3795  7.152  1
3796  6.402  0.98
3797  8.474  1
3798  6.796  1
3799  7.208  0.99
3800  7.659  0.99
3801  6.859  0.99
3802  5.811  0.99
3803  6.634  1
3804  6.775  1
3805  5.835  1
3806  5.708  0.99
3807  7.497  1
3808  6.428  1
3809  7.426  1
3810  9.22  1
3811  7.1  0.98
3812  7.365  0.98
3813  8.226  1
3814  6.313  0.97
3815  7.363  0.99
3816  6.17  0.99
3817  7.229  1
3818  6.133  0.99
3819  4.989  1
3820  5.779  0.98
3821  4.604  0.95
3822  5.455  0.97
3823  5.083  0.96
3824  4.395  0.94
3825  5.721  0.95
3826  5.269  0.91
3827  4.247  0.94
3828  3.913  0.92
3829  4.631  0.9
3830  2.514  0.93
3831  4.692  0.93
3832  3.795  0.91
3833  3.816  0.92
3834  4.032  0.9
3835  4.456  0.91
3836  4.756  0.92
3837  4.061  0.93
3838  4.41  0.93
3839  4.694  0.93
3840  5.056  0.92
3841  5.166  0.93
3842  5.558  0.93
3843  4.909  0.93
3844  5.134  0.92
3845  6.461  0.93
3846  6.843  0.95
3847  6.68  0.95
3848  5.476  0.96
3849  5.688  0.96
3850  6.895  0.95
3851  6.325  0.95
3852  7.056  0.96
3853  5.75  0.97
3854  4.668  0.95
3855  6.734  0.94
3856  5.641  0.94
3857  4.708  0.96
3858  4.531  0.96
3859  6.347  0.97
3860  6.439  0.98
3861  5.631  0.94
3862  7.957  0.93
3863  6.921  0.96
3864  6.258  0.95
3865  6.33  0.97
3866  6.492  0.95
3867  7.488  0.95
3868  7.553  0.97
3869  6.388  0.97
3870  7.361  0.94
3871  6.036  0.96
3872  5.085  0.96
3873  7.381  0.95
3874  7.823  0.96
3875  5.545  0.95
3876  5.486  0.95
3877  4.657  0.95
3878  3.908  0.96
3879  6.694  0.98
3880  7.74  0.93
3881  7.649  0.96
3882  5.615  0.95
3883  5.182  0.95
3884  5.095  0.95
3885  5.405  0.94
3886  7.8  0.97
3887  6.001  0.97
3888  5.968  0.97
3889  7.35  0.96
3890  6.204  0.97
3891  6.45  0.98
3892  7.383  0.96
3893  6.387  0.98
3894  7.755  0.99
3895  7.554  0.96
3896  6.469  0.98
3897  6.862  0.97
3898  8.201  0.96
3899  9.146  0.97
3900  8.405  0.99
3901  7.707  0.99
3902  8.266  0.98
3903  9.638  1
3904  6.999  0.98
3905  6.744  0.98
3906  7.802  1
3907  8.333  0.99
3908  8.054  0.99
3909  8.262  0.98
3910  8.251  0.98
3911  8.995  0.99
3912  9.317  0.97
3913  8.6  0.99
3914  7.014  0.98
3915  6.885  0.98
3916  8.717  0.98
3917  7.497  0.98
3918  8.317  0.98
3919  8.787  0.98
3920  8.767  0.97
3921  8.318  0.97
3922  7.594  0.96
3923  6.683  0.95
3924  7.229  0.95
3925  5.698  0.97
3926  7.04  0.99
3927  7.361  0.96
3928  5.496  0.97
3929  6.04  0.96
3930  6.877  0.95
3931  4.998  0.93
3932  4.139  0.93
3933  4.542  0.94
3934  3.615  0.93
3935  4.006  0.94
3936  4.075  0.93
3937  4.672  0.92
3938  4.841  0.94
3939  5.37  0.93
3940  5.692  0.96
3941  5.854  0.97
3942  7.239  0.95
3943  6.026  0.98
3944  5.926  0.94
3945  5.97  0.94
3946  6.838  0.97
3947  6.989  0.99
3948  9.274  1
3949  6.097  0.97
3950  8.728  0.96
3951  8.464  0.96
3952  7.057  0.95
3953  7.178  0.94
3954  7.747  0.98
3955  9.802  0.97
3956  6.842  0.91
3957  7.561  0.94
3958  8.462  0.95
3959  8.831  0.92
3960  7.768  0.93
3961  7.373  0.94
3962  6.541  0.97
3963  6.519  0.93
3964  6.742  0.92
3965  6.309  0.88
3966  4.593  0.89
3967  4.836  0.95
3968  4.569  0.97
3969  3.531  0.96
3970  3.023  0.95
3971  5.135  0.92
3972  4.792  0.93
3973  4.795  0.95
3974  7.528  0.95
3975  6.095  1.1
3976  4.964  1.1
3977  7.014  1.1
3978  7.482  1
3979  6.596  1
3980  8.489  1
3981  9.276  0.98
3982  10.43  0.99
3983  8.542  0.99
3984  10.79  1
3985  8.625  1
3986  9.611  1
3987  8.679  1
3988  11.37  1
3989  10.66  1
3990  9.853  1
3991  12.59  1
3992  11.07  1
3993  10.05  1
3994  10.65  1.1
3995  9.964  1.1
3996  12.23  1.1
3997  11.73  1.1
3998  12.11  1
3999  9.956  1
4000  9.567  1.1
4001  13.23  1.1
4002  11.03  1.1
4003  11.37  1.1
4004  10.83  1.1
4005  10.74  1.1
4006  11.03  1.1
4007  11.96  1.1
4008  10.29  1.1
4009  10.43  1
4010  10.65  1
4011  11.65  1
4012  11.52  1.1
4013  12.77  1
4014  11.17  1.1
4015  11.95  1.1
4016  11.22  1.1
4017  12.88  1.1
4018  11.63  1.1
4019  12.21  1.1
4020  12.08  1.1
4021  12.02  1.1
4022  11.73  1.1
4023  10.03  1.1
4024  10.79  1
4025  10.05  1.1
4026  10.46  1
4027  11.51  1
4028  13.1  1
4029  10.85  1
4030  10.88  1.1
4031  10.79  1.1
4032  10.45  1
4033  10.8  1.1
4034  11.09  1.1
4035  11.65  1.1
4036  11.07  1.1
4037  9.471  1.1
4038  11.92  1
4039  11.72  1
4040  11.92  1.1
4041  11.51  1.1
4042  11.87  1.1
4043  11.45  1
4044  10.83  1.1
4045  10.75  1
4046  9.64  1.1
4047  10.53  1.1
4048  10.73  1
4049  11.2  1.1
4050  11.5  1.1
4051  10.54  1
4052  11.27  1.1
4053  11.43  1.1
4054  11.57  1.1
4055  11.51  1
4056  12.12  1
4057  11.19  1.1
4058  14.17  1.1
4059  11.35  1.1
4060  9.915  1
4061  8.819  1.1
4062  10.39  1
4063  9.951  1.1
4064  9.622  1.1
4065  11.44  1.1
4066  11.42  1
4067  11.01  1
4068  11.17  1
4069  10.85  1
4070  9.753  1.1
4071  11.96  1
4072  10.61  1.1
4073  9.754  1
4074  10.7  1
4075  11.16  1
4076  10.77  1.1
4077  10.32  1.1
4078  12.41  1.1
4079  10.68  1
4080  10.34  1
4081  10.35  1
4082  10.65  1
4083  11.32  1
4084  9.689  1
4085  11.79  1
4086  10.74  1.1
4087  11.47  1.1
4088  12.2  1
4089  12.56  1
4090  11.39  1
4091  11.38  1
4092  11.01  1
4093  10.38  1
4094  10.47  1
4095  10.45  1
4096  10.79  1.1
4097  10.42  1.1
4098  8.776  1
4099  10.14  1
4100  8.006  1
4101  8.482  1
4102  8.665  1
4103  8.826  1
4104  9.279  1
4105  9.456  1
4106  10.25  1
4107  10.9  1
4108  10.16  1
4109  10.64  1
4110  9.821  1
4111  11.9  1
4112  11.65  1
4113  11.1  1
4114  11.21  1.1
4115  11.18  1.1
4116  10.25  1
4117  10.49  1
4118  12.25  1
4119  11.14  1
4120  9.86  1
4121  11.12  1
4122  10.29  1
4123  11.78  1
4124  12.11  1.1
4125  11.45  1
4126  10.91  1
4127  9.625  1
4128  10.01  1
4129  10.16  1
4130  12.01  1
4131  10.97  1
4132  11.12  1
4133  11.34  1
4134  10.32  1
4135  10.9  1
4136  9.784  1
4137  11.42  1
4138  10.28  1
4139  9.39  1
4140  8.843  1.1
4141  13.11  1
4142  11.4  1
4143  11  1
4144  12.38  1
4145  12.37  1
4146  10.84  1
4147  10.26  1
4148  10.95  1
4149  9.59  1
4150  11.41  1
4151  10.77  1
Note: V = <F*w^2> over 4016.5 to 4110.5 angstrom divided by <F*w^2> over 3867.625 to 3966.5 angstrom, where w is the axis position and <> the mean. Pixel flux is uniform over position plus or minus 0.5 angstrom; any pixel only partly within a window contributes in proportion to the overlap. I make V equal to 1.69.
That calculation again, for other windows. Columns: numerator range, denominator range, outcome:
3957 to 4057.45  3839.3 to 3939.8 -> 1.60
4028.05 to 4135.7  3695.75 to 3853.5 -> 2.07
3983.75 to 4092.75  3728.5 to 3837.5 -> 2.10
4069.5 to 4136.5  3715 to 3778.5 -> 2.14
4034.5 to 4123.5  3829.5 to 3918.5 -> 1.85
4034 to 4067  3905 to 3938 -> 1.71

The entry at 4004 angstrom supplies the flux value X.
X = 10.83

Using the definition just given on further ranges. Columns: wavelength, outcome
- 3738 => 4.531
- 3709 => 5.642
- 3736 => 4.878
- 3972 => 4.792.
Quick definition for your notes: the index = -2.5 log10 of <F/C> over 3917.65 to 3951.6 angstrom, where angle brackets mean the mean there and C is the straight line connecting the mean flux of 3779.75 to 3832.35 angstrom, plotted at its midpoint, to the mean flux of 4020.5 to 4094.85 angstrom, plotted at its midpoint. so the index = 0.34 mag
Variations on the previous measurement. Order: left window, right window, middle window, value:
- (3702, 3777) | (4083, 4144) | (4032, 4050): -0.136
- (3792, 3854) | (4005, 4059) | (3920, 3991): 0.331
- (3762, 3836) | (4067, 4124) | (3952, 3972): 0.318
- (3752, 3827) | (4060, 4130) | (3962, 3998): 0.140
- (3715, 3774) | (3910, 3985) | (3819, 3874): 0.150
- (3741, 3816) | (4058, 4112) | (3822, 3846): 0.465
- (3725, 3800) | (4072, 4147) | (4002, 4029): -0.196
